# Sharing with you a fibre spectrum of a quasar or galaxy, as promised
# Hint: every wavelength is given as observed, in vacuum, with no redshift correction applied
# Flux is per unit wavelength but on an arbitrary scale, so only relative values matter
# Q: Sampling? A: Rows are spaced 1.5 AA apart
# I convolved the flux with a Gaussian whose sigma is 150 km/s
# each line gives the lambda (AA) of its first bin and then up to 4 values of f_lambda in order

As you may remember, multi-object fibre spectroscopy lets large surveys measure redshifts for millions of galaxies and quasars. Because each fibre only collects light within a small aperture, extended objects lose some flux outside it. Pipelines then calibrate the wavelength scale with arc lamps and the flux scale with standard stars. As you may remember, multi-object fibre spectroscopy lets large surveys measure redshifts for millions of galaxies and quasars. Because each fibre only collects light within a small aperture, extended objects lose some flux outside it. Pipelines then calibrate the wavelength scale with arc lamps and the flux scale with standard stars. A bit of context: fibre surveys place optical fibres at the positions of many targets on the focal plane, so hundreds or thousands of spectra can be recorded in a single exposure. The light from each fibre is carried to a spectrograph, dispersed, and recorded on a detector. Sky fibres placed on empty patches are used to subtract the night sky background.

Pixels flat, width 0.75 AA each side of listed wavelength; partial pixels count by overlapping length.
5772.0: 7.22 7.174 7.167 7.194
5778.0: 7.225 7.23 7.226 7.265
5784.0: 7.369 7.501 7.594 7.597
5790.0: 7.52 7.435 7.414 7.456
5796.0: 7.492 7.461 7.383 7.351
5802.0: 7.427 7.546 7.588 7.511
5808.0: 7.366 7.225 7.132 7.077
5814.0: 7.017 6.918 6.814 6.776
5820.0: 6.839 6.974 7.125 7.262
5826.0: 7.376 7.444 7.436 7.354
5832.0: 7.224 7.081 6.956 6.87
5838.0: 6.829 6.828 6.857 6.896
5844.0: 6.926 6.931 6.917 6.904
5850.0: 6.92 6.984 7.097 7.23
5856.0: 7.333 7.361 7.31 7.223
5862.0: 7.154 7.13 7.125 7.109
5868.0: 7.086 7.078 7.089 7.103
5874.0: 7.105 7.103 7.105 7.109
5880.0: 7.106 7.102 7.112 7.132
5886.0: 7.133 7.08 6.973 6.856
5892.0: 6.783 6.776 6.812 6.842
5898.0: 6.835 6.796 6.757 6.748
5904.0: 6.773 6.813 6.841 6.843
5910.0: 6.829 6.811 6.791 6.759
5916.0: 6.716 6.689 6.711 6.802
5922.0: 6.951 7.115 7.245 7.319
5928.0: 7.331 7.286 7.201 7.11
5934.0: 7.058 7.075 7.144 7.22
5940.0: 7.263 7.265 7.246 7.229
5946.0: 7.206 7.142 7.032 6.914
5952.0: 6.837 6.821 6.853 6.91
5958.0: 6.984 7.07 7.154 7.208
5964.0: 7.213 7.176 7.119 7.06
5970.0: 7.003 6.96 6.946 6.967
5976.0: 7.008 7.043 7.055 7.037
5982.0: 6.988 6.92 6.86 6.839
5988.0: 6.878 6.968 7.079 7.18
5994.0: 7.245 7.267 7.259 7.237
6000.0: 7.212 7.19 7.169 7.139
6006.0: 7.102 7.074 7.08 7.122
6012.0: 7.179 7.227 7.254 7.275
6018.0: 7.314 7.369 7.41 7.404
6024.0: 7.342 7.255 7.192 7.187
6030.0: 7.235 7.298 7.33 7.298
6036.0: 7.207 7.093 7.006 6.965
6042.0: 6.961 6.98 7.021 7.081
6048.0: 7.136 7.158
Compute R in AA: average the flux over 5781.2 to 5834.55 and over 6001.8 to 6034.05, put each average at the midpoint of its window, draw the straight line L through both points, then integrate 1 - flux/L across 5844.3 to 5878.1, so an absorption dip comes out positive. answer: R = 0.8 AA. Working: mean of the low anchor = 7.29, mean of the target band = 7.11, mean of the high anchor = 7.24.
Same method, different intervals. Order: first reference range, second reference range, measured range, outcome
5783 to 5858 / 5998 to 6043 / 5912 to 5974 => 1.3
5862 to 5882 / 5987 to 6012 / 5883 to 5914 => 1.1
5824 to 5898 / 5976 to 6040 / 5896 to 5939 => 1.0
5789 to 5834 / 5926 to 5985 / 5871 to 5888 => 0.2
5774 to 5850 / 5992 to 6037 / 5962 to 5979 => 0.4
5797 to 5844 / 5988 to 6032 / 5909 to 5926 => 0.8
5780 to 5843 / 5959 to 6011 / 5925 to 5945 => -0.2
